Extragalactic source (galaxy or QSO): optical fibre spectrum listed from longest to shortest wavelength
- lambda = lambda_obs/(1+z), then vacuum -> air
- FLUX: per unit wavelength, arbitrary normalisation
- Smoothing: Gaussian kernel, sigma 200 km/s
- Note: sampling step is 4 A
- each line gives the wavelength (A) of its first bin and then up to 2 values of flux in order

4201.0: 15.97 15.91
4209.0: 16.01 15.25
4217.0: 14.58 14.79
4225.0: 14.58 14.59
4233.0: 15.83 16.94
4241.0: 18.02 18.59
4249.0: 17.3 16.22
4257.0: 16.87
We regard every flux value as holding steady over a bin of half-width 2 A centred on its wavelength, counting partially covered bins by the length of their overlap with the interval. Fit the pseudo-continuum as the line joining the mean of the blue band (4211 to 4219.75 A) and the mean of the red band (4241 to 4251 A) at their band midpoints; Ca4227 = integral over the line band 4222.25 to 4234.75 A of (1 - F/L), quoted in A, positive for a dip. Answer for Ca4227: 1.0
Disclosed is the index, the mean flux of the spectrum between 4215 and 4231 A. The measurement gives 14.6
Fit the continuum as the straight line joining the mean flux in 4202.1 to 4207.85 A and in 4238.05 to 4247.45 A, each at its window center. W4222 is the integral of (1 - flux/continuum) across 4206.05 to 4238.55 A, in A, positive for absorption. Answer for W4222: 3.1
